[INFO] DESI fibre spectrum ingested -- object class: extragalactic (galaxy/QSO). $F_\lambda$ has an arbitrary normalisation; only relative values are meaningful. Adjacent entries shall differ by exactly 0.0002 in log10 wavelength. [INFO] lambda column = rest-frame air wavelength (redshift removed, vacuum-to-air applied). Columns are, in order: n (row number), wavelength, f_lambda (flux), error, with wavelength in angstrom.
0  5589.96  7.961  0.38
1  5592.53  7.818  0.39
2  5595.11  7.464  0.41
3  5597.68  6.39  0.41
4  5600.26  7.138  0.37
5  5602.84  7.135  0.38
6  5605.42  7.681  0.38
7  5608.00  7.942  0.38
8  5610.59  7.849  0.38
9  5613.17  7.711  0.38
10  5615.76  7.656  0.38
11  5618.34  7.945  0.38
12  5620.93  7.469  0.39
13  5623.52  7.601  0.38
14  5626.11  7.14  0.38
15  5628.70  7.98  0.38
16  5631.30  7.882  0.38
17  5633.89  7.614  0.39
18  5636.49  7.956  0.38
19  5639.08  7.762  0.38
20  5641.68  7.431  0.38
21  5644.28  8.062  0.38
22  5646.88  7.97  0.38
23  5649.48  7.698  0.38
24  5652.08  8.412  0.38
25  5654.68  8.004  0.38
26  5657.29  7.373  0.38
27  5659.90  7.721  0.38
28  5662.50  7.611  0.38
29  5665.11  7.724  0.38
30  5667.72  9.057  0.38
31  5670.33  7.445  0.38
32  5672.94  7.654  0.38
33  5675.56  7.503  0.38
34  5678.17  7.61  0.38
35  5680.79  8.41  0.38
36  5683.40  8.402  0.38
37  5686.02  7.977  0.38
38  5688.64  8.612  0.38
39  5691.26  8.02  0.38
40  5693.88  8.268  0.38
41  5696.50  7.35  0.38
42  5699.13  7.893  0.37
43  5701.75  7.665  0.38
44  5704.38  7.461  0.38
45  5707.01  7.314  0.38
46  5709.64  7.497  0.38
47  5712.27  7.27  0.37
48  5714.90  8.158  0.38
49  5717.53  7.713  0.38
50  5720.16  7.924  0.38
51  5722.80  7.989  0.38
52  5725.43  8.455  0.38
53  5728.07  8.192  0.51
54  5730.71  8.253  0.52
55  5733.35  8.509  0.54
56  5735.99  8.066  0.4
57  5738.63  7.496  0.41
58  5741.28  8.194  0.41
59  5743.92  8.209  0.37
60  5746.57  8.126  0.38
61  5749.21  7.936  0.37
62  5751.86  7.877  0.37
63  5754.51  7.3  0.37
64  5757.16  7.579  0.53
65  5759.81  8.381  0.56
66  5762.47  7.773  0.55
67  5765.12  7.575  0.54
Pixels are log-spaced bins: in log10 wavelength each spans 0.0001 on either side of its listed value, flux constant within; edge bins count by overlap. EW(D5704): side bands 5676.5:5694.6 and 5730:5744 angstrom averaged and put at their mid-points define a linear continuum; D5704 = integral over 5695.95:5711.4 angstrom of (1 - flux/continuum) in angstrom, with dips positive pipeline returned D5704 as 1.2 angstrom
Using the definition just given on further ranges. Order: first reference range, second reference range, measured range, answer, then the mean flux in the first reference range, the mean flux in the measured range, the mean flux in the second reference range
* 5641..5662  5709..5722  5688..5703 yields -0.33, 7.84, 7.94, 7.74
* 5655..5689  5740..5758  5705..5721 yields 0.56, 7.91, 7.63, 7.9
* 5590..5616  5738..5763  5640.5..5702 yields -1.88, 7.5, 7.92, 7.9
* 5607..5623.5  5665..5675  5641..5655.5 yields -0.14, 7.74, 7.95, 7.96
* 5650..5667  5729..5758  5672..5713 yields 0.41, 7.85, 7.81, 7.97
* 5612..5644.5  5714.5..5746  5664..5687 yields -0.28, 7.7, 7.98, 8.1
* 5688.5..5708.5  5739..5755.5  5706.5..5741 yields -0.35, 7.77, 7.93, 7.93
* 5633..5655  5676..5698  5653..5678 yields 0.56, 7.88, 7.79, 8.06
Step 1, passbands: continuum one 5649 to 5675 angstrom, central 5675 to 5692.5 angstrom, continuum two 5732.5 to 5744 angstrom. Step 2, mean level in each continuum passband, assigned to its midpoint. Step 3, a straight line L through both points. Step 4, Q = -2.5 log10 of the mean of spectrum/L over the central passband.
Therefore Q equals -0.02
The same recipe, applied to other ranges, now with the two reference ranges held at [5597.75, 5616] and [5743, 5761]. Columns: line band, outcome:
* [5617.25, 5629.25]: -0.01 mag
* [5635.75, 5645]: -0.03 mag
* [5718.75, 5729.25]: -0.04 mag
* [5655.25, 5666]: 0.00 mag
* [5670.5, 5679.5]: 0.02 mag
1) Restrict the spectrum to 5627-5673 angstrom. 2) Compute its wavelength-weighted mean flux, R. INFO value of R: 7.85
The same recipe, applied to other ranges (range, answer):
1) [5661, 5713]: 7.84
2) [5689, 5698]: 7.96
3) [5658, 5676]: 7.82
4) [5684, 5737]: 7.93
